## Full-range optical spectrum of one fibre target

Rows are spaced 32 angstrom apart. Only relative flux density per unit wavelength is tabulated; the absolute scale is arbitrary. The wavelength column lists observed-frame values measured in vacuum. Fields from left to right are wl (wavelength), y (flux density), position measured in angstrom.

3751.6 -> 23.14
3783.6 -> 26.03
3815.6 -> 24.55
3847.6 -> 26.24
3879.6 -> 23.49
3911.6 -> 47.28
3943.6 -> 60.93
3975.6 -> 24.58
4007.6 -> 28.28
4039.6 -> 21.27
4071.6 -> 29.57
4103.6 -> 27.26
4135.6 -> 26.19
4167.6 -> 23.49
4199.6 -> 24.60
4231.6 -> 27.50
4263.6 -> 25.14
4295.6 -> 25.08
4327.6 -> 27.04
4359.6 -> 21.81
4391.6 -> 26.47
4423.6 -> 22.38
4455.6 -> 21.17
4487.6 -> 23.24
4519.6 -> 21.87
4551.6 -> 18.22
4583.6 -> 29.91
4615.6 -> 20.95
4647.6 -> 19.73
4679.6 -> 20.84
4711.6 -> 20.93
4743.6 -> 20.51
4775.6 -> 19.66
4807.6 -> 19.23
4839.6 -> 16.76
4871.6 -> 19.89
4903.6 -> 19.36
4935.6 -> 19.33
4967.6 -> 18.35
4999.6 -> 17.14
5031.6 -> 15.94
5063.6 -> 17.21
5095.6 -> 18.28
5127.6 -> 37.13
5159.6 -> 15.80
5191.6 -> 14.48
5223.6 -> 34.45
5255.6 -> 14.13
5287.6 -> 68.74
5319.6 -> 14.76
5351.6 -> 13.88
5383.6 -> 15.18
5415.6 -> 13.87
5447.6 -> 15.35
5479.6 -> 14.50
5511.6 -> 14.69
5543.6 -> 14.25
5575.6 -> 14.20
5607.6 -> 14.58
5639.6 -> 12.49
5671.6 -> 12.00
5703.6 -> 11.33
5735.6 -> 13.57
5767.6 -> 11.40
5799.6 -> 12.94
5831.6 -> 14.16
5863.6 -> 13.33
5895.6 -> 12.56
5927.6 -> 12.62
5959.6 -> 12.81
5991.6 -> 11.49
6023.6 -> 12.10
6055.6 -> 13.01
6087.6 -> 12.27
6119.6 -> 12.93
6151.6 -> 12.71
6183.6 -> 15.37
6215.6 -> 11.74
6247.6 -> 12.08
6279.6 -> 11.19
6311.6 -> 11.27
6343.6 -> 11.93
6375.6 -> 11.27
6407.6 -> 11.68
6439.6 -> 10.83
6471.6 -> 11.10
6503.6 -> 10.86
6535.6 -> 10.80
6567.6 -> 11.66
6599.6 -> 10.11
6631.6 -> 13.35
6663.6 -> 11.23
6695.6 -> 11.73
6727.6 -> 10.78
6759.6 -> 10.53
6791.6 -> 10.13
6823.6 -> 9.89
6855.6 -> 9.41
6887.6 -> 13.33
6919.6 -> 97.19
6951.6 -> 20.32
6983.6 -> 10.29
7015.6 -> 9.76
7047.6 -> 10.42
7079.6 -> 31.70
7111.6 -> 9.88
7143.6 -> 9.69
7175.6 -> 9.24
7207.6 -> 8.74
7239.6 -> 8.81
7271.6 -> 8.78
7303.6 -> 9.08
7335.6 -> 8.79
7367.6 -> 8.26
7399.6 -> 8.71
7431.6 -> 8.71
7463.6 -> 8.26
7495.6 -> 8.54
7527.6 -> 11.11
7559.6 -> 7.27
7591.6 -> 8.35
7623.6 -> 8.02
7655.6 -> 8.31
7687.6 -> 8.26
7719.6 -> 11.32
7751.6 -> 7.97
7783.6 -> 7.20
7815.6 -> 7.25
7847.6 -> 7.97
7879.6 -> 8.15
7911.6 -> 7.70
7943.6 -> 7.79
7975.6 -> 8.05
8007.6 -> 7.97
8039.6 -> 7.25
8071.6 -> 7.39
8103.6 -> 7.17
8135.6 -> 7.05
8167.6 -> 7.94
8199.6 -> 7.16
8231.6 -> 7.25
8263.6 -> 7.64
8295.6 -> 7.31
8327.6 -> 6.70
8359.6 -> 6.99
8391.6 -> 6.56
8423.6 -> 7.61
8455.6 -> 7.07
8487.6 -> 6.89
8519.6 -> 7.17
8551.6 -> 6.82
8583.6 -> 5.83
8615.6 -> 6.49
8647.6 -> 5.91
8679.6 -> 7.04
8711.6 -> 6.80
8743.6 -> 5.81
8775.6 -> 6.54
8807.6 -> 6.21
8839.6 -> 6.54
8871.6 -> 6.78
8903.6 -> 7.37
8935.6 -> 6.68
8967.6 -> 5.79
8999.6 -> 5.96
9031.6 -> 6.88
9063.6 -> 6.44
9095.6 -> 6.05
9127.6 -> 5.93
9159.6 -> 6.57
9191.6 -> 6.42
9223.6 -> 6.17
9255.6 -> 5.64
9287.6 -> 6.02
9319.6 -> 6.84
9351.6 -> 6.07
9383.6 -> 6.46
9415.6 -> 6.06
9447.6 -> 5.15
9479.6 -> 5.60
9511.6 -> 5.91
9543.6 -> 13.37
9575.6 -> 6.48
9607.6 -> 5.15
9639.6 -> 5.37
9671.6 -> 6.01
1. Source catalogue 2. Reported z 0.05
